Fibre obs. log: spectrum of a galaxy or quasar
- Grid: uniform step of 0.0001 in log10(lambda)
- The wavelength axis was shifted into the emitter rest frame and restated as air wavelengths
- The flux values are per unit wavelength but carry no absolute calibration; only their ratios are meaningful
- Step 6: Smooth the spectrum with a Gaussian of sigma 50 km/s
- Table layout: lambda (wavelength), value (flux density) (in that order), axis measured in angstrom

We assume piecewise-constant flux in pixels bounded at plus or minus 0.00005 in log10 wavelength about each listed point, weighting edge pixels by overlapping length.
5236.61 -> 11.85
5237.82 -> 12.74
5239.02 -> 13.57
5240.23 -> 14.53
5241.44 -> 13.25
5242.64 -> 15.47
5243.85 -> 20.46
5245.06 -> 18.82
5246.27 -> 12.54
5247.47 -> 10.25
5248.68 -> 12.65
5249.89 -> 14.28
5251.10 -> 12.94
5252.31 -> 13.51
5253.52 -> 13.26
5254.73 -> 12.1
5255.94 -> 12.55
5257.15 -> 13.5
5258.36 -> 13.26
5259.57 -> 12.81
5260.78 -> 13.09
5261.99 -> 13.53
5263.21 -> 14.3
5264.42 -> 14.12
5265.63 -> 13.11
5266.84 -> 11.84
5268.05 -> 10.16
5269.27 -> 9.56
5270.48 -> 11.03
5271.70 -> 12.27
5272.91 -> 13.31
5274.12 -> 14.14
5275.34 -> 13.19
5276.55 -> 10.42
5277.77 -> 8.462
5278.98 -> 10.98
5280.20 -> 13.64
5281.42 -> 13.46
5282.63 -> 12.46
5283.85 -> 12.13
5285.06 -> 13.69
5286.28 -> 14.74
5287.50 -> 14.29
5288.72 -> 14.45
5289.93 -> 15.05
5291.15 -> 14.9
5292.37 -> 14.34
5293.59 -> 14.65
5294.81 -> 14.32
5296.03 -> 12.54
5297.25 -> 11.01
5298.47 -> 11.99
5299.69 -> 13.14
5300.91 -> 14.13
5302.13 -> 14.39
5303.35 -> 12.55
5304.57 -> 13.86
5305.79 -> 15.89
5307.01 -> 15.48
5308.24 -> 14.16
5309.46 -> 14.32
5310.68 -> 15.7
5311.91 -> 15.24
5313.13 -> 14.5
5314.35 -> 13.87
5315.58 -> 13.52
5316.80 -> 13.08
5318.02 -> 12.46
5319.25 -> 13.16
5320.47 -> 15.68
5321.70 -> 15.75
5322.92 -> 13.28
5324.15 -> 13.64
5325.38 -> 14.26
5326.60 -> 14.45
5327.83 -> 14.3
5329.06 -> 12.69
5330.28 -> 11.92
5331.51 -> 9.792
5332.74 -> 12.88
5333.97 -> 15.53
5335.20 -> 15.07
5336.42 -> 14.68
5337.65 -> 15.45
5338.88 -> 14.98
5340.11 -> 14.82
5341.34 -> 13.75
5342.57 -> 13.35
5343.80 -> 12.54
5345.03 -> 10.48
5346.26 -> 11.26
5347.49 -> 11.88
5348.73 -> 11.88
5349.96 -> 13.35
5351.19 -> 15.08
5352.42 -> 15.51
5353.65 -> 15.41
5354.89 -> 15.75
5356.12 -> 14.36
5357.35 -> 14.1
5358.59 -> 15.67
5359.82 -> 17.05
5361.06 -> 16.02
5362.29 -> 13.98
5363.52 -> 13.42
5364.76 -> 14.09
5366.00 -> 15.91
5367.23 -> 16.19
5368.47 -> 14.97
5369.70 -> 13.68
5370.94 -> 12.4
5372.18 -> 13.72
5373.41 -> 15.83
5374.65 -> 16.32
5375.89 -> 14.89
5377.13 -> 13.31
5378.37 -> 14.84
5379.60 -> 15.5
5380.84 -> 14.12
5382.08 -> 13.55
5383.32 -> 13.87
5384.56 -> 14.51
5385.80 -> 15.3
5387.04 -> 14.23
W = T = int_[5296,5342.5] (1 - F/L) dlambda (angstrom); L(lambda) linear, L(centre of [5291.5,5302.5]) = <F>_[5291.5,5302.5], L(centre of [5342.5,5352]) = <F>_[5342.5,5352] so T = -3.3 angstrom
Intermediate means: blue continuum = 13.4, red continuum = 12.5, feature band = 13.9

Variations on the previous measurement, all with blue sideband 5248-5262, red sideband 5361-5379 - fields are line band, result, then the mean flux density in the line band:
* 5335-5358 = 0.70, 13.9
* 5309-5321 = -0.23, 14.1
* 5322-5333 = 0.73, 13.1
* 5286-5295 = -0.69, 14.6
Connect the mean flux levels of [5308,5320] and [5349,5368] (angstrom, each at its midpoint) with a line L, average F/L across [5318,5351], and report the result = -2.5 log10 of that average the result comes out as 0.076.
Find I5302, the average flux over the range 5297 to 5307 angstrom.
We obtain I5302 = 13.6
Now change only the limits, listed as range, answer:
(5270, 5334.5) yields 13.5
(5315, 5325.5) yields 13.9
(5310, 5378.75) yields 14.1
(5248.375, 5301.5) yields 12.9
